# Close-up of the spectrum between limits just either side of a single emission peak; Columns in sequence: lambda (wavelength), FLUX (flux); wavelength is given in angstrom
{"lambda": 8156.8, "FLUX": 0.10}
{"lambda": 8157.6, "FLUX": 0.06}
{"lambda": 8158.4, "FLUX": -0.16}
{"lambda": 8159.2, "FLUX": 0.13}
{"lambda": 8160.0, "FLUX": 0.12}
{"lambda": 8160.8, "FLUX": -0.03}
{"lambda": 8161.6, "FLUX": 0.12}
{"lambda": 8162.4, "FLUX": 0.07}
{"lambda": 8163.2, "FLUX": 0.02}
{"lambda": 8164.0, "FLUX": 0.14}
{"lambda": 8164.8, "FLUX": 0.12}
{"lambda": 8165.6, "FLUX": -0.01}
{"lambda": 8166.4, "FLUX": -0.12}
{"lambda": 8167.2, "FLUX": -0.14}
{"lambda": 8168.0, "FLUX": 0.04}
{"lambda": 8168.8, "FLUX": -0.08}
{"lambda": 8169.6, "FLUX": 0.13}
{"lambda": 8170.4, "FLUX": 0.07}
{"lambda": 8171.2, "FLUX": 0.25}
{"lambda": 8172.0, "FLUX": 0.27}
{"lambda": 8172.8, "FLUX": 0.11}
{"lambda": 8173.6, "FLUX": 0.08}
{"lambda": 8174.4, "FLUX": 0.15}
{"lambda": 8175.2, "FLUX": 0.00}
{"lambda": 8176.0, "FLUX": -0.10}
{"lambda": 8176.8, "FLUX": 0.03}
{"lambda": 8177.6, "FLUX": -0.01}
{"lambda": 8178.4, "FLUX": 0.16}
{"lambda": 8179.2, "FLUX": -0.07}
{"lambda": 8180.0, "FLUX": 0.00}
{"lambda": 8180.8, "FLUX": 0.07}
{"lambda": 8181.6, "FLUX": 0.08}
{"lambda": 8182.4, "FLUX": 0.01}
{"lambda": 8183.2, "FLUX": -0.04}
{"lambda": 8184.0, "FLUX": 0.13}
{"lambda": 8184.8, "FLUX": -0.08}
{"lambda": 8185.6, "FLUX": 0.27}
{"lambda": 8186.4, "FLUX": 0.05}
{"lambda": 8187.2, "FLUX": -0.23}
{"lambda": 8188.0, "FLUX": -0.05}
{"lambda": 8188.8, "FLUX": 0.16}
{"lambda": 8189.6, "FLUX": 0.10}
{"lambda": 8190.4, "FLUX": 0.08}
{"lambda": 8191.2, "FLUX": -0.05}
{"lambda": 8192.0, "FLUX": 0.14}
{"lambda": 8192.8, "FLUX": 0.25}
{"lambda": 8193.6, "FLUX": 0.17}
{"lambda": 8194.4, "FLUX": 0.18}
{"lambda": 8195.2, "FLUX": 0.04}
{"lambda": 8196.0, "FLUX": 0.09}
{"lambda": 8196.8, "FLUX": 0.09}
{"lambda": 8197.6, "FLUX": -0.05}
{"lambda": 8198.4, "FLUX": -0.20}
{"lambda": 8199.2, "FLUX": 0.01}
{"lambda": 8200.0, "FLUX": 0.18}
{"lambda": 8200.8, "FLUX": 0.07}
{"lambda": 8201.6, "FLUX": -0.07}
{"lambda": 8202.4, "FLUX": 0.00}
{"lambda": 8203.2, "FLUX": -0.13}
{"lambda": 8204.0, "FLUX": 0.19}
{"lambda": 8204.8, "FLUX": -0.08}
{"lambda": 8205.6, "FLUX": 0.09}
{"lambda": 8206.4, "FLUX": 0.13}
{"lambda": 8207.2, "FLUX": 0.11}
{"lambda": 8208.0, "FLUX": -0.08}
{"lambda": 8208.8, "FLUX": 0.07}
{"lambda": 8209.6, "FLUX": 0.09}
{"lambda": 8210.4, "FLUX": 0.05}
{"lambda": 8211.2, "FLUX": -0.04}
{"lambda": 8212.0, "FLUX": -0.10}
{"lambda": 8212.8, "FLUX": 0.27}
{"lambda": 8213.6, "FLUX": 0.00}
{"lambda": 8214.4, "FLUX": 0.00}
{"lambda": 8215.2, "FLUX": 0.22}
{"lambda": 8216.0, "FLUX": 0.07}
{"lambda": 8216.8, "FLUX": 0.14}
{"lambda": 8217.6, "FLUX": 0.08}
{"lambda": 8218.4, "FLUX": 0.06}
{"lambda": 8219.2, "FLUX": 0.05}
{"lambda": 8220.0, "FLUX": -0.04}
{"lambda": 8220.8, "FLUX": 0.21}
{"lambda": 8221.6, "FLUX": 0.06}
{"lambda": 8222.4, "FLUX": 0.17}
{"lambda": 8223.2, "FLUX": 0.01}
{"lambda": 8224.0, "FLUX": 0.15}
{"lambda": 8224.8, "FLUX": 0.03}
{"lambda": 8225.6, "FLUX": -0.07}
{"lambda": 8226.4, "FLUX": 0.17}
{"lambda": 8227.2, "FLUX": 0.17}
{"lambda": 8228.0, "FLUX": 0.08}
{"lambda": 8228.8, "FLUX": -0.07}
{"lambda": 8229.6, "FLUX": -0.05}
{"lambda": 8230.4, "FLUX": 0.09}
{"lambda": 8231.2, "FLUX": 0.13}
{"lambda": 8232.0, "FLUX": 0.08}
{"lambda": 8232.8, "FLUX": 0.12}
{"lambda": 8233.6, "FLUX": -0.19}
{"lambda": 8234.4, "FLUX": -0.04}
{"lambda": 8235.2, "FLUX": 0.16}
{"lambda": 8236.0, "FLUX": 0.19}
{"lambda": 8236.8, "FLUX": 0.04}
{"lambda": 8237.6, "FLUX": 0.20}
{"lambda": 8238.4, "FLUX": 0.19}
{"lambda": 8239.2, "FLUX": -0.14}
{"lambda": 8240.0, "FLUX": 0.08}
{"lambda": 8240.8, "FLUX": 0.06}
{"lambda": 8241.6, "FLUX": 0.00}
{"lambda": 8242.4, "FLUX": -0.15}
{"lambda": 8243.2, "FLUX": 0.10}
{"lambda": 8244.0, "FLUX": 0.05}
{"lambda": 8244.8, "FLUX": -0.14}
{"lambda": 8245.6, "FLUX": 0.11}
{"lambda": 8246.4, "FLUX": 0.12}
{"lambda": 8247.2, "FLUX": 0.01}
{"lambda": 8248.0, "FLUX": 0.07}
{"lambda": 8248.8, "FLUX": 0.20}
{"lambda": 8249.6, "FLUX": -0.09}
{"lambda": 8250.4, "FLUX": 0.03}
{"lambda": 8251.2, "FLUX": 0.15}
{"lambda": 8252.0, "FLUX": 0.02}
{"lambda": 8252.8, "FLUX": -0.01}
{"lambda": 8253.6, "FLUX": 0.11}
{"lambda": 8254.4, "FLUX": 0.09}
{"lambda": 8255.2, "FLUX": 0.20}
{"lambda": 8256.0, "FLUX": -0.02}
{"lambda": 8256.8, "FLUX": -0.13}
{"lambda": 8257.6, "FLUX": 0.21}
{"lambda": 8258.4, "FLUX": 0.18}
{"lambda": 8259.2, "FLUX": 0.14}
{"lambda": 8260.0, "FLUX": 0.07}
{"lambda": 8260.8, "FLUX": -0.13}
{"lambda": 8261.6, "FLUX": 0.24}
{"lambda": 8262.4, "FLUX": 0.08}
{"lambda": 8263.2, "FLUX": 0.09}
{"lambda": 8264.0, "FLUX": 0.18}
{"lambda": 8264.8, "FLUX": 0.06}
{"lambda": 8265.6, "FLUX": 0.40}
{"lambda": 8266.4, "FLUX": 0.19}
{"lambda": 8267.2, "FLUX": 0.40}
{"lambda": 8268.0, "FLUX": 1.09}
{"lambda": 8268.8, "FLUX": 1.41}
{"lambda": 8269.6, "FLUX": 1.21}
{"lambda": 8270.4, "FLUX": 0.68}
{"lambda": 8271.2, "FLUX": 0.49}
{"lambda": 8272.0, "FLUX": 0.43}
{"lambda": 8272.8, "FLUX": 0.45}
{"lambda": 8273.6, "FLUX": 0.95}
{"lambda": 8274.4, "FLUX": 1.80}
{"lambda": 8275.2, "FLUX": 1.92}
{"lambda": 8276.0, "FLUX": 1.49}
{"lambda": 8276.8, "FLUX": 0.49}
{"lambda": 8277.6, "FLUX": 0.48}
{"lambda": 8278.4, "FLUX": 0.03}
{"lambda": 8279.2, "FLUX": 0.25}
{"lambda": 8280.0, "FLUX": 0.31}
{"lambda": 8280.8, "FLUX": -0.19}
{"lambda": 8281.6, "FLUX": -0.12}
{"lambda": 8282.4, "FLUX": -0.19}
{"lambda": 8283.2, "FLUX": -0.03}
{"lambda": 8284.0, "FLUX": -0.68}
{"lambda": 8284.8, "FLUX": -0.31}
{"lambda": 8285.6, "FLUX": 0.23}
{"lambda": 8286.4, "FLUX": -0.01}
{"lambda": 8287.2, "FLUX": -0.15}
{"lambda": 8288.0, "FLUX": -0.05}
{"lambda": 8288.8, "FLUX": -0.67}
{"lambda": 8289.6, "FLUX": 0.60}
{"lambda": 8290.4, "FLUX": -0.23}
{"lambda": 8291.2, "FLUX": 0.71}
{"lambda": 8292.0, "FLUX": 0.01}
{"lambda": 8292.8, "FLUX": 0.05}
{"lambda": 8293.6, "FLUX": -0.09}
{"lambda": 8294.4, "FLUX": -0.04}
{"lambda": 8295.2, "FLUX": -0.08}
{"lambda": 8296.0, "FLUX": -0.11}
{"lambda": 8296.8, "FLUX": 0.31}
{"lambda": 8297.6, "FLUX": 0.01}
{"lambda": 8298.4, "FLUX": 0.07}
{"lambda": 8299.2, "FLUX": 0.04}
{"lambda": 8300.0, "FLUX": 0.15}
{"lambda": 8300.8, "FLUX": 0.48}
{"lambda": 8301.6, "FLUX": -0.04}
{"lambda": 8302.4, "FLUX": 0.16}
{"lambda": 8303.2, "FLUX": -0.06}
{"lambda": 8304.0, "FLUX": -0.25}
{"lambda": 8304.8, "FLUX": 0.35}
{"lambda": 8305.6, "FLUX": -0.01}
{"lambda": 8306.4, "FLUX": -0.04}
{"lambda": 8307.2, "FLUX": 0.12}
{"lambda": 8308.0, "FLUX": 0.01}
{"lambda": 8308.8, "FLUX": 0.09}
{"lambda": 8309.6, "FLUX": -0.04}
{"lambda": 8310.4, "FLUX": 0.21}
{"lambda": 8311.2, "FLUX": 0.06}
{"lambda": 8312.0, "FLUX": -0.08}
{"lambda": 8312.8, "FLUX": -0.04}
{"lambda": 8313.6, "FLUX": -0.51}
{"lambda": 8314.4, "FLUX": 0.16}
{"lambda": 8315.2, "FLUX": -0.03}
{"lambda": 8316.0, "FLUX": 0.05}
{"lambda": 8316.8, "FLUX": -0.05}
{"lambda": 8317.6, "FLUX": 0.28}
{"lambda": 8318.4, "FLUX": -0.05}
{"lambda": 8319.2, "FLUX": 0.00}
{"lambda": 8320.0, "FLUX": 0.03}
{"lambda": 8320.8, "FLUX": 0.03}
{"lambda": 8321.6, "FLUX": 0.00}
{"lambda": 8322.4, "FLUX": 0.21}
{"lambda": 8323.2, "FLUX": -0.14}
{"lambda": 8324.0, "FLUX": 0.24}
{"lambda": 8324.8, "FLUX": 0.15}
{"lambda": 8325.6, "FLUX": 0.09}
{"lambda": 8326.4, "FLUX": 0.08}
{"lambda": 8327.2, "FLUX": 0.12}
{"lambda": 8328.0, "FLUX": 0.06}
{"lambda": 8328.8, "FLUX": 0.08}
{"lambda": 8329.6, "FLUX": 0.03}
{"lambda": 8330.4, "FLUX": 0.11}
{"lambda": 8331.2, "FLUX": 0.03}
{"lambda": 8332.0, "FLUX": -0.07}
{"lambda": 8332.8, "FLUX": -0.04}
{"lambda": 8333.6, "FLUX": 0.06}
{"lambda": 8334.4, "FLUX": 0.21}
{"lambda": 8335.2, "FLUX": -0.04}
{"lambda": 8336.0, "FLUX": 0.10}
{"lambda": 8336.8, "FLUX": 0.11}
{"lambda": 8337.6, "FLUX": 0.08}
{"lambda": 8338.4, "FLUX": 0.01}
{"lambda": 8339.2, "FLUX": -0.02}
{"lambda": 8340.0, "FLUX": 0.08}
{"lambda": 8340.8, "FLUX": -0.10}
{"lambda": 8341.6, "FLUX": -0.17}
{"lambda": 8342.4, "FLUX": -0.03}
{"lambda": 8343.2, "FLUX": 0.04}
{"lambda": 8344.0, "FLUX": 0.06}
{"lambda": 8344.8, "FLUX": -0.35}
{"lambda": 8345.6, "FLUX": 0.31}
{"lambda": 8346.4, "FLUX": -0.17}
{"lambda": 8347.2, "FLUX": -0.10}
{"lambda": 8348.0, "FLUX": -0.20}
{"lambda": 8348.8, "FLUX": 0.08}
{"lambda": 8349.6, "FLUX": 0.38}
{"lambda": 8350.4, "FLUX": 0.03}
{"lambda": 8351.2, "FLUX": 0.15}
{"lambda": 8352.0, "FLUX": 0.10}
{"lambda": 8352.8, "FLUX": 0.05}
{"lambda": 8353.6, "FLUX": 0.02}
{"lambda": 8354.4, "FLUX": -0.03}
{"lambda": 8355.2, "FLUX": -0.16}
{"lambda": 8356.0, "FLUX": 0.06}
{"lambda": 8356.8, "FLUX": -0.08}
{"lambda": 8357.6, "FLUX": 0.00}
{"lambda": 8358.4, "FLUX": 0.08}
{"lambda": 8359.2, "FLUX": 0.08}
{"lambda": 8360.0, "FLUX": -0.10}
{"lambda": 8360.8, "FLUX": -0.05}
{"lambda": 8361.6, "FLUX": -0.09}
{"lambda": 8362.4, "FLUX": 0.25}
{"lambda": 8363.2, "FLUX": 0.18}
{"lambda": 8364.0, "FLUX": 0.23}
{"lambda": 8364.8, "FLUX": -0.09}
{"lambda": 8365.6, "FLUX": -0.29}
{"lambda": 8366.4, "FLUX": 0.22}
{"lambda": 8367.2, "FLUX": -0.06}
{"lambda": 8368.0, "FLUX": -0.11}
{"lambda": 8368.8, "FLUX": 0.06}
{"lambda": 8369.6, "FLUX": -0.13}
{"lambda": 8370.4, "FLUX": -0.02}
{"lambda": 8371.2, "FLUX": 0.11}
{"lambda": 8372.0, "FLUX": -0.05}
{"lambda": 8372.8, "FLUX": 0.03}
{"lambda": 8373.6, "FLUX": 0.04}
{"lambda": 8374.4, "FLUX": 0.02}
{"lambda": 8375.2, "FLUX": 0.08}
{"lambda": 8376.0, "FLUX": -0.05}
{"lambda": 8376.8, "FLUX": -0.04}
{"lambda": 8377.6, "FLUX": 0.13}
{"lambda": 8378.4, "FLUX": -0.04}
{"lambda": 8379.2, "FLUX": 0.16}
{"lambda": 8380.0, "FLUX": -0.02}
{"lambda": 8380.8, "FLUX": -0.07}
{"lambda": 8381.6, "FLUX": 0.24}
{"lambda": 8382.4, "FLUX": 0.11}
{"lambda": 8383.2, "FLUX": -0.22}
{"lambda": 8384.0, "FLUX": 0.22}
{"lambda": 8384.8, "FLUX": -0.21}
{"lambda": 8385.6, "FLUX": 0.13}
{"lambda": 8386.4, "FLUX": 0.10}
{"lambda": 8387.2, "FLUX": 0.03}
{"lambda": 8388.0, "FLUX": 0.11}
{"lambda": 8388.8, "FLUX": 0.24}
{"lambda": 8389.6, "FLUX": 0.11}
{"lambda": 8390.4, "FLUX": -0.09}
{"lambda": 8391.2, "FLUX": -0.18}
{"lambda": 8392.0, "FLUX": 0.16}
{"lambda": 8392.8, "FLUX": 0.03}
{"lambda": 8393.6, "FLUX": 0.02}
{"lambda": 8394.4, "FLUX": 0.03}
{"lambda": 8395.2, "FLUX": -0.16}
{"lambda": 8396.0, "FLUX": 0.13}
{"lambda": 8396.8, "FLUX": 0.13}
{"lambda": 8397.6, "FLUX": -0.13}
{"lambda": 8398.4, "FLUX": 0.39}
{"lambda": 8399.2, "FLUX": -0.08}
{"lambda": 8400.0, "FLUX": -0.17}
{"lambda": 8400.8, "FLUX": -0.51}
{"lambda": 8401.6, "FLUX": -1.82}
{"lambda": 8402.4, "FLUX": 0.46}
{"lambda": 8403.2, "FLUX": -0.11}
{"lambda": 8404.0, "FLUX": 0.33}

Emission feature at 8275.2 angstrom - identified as [O II] 3727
